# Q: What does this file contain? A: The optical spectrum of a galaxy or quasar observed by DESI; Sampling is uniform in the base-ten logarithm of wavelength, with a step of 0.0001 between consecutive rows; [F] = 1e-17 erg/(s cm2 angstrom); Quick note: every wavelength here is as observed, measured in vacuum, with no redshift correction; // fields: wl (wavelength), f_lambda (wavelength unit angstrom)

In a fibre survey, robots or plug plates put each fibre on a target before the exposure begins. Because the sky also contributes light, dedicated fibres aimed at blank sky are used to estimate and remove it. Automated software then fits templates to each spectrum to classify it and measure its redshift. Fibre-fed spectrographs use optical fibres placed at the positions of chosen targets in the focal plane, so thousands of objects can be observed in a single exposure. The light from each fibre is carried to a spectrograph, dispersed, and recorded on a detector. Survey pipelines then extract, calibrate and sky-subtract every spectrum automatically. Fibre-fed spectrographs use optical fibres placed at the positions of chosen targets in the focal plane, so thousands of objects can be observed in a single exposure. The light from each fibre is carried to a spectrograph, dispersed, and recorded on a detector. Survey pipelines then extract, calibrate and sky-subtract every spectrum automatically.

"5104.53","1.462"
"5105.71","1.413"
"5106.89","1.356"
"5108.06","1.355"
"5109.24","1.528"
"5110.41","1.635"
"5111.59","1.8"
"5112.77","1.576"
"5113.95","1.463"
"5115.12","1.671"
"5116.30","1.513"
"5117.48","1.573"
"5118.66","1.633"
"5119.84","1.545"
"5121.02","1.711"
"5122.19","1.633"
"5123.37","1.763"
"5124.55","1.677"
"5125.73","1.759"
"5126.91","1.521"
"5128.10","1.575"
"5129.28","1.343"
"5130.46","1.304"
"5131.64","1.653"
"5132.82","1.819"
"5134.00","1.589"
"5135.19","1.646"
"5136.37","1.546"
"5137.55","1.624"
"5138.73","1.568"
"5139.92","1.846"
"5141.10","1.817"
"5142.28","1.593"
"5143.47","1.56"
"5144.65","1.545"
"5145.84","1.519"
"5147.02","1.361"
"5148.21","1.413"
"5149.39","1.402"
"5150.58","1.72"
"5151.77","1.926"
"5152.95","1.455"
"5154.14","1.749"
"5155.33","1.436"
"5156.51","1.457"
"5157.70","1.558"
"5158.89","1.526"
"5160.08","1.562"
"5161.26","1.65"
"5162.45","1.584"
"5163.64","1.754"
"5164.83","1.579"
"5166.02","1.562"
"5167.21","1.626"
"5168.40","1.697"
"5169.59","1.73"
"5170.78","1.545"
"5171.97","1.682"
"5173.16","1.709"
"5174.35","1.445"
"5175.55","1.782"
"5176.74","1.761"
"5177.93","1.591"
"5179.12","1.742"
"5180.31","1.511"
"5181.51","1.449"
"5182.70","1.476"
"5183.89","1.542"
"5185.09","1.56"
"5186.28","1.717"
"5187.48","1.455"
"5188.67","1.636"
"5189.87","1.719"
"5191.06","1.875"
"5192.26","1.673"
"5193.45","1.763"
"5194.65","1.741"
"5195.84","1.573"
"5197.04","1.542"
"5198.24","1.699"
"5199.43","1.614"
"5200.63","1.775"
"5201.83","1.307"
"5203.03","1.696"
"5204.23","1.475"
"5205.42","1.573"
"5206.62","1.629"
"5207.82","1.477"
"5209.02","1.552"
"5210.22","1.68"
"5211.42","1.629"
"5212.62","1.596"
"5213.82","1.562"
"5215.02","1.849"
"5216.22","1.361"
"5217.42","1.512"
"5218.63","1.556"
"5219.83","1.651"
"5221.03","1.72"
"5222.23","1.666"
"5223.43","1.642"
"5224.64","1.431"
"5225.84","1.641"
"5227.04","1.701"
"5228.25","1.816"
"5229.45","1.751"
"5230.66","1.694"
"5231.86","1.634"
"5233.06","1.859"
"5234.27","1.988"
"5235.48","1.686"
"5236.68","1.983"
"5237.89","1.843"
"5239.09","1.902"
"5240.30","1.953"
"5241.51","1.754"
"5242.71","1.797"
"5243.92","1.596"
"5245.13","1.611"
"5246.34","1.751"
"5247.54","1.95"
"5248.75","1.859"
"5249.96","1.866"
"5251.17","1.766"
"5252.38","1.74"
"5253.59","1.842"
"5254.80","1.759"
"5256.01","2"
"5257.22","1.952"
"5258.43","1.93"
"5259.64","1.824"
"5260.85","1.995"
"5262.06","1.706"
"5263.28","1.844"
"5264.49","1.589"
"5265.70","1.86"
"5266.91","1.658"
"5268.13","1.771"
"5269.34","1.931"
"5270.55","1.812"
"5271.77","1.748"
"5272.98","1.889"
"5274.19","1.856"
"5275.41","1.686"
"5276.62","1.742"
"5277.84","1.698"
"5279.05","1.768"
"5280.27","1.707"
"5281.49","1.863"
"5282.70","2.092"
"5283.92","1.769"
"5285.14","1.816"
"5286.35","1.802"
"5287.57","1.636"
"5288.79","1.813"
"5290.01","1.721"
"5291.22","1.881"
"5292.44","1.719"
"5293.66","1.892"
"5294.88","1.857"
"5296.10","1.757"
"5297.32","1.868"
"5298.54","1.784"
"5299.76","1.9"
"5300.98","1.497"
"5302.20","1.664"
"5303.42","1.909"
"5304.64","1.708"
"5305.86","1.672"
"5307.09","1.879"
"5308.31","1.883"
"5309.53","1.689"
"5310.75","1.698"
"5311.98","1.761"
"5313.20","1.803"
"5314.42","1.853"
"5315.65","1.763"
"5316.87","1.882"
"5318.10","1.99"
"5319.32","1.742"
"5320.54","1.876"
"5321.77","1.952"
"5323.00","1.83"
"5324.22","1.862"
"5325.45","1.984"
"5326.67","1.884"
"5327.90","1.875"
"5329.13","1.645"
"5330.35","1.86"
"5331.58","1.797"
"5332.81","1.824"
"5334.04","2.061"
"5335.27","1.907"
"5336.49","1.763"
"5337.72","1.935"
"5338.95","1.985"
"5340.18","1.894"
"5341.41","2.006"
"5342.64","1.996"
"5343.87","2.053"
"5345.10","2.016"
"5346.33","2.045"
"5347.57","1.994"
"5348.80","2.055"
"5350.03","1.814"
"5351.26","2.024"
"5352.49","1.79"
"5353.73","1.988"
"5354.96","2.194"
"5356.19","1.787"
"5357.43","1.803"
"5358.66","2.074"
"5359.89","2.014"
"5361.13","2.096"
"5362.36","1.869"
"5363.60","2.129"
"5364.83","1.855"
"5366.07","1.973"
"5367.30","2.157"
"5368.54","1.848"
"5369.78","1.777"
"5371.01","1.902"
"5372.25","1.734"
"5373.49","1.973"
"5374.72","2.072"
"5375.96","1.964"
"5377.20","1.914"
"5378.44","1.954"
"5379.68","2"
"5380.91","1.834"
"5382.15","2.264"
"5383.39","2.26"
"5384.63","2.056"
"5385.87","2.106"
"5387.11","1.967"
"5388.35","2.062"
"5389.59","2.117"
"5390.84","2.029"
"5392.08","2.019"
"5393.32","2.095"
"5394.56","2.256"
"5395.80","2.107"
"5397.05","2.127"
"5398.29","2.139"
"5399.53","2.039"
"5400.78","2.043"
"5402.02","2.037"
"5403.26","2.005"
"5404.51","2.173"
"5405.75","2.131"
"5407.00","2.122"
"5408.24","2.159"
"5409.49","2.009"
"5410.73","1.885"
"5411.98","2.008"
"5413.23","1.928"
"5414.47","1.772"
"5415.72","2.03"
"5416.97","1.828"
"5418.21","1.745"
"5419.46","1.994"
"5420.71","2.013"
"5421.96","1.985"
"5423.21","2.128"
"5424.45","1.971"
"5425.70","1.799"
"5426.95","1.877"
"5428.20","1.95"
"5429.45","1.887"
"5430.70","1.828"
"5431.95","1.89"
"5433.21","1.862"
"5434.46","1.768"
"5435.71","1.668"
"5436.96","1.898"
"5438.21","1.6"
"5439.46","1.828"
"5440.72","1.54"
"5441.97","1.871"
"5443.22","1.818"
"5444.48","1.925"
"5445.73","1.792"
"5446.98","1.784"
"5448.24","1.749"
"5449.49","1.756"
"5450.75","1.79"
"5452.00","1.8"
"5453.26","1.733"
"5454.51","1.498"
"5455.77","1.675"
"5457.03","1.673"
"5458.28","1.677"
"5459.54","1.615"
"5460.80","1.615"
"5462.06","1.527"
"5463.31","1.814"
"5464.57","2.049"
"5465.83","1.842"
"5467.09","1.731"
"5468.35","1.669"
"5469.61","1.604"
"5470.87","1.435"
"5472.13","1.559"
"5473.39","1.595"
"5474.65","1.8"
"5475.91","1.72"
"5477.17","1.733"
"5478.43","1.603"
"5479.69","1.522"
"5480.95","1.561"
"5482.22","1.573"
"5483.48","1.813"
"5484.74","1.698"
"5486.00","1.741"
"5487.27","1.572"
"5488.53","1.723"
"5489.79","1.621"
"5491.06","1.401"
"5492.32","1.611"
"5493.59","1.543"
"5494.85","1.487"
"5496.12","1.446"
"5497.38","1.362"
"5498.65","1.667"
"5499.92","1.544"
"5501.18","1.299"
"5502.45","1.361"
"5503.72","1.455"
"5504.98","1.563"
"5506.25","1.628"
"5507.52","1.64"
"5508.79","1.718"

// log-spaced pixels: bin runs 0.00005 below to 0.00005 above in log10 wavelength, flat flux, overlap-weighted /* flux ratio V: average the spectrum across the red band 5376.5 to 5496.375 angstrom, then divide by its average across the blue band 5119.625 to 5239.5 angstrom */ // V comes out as 1.13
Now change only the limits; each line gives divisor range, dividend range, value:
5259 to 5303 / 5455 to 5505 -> 0.90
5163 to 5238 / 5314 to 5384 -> 1.18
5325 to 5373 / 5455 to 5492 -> 0.86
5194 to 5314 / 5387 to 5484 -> 1.06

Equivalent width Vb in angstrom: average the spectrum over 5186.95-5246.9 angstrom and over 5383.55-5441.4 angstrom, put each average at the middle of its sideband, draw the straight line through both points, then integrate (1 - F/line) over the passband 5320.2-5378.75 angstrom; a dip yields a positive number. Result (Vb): -1.89 angstrom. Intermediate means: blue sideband 1.67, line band 1.93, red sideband 1.97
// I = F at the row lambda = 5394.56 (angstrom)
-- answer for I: 2.256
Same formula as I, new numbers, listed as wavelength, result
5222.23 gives 1.666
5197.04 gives 1.542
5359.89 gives 2.014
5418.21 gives 1.745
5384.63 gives 2.056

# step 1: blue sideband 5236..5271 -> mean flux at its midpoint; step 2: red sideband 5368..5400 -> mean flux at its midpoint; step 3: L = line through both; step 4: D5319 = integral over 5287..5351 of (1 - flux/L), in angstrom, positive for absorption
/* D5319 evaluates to 2.5 angstrom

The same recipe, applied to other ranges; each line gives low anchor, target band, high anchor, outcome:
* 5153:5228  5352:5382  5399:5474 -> -3.1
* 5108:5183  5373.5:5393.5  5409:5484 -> -3.5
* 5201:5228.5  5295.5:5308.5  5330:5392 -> 0.4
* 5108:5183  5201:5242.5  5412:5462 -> -0.4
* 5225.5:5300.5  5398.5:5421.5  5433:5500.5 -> -3.9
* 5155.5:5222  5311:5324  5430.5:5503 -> -1.6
